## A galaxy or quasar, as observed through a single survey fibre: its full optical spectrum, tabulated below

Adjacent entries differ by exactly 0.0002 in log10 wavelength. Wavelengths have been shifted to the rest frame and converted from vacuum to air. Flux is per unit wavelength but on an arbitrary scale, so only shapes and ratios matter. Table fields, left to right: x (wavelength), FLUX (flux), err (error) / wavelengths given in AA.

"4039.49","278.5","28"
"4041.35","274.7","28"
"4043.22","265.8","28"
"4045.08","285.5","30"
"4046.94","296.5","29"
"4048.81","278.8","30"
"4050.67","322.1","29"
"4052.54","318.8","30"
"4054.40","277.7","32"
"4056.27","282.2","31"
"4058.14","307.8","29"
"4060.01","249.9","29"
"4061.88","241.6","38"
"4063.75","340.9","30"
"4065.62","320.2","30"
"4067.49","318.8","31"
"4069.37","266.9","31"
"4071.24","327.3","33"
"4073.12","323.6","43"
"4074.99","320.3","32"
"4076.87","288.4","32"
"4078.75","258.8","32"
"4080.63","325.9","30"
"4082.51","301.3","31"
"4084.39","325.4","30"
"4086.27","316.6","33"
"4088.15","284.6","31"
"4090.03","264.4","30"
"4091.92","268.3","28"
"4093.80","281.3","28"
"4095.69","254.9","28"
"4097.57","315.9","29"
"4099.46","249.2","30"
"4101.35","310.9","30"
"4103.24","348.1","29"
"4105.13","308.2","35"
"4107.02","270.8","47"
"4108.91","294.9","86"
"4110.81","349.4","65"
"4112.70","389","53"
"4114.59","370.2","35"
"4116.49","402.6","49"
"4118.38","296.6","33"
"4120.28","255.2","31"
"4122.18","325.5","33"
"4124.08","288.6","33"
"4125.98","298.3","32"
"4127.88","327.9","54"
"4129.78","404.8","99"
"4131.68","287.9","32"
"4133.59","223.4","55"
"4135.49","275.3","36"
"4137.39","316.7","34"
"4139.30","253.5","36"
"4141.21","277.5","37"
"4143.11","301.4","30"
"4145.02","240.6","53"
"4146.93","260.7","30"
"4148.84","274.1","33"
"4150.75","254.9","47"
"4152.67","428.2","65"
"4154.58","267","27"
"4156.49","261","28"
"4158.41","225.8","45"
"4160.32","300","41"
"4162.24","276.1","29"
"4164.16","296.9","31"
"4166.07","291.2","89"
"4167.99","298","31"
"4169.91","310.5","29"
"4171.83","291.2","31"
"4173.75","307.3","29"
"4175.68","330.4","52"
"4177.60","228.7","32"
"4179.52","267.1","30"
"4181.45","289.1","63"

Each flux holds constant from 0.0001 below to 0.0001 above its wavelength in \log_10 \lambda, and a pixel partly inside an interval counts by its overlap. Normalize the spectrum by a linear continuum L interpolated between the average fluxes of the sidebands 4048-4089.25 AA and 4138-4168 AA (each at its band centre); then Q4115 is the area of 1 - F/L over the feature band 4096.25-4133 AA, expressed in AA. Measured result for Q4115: -3.7 AA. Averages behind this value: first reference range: 300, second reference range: 282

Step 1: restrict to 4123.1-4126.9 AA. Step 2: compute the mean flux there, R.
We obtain 294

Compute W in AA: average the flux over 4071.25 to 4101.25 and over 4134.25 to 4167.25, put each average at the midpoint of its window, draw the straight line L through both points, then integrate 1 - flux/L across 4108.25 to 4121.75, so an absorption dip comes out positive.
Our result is -2.3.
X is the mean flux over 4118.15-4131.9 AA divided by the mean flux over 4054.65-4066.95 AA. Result 1.08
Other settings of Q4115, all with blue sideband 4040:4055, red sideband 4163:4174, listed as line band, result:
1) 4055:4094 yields -0.6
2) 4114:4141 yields -1.1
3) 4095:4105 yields -0.1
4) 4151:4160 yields 0.1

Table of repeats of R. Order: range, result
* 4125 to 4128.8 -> 313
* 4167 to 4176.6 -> 307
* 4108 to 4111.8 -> 323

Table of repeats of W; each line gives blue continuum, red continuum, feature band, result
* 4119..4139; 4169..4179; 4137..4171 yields 1.2 AA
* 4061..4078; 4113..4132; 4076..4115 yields 1.8 AA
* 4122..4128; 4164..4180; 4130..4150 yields 1.7 AA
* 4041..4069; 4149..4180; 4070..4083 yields -0.6 AA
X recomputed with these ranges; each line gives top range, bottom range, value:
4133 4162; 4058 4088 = 0.92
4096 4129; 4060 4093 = 1.06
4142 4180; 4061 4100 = 0.97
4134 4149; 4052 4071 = 0.93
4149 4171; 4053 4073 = 0.99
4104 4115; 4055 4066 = 1.14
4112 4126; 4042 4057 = 1.13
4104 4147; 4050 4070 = 1.04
